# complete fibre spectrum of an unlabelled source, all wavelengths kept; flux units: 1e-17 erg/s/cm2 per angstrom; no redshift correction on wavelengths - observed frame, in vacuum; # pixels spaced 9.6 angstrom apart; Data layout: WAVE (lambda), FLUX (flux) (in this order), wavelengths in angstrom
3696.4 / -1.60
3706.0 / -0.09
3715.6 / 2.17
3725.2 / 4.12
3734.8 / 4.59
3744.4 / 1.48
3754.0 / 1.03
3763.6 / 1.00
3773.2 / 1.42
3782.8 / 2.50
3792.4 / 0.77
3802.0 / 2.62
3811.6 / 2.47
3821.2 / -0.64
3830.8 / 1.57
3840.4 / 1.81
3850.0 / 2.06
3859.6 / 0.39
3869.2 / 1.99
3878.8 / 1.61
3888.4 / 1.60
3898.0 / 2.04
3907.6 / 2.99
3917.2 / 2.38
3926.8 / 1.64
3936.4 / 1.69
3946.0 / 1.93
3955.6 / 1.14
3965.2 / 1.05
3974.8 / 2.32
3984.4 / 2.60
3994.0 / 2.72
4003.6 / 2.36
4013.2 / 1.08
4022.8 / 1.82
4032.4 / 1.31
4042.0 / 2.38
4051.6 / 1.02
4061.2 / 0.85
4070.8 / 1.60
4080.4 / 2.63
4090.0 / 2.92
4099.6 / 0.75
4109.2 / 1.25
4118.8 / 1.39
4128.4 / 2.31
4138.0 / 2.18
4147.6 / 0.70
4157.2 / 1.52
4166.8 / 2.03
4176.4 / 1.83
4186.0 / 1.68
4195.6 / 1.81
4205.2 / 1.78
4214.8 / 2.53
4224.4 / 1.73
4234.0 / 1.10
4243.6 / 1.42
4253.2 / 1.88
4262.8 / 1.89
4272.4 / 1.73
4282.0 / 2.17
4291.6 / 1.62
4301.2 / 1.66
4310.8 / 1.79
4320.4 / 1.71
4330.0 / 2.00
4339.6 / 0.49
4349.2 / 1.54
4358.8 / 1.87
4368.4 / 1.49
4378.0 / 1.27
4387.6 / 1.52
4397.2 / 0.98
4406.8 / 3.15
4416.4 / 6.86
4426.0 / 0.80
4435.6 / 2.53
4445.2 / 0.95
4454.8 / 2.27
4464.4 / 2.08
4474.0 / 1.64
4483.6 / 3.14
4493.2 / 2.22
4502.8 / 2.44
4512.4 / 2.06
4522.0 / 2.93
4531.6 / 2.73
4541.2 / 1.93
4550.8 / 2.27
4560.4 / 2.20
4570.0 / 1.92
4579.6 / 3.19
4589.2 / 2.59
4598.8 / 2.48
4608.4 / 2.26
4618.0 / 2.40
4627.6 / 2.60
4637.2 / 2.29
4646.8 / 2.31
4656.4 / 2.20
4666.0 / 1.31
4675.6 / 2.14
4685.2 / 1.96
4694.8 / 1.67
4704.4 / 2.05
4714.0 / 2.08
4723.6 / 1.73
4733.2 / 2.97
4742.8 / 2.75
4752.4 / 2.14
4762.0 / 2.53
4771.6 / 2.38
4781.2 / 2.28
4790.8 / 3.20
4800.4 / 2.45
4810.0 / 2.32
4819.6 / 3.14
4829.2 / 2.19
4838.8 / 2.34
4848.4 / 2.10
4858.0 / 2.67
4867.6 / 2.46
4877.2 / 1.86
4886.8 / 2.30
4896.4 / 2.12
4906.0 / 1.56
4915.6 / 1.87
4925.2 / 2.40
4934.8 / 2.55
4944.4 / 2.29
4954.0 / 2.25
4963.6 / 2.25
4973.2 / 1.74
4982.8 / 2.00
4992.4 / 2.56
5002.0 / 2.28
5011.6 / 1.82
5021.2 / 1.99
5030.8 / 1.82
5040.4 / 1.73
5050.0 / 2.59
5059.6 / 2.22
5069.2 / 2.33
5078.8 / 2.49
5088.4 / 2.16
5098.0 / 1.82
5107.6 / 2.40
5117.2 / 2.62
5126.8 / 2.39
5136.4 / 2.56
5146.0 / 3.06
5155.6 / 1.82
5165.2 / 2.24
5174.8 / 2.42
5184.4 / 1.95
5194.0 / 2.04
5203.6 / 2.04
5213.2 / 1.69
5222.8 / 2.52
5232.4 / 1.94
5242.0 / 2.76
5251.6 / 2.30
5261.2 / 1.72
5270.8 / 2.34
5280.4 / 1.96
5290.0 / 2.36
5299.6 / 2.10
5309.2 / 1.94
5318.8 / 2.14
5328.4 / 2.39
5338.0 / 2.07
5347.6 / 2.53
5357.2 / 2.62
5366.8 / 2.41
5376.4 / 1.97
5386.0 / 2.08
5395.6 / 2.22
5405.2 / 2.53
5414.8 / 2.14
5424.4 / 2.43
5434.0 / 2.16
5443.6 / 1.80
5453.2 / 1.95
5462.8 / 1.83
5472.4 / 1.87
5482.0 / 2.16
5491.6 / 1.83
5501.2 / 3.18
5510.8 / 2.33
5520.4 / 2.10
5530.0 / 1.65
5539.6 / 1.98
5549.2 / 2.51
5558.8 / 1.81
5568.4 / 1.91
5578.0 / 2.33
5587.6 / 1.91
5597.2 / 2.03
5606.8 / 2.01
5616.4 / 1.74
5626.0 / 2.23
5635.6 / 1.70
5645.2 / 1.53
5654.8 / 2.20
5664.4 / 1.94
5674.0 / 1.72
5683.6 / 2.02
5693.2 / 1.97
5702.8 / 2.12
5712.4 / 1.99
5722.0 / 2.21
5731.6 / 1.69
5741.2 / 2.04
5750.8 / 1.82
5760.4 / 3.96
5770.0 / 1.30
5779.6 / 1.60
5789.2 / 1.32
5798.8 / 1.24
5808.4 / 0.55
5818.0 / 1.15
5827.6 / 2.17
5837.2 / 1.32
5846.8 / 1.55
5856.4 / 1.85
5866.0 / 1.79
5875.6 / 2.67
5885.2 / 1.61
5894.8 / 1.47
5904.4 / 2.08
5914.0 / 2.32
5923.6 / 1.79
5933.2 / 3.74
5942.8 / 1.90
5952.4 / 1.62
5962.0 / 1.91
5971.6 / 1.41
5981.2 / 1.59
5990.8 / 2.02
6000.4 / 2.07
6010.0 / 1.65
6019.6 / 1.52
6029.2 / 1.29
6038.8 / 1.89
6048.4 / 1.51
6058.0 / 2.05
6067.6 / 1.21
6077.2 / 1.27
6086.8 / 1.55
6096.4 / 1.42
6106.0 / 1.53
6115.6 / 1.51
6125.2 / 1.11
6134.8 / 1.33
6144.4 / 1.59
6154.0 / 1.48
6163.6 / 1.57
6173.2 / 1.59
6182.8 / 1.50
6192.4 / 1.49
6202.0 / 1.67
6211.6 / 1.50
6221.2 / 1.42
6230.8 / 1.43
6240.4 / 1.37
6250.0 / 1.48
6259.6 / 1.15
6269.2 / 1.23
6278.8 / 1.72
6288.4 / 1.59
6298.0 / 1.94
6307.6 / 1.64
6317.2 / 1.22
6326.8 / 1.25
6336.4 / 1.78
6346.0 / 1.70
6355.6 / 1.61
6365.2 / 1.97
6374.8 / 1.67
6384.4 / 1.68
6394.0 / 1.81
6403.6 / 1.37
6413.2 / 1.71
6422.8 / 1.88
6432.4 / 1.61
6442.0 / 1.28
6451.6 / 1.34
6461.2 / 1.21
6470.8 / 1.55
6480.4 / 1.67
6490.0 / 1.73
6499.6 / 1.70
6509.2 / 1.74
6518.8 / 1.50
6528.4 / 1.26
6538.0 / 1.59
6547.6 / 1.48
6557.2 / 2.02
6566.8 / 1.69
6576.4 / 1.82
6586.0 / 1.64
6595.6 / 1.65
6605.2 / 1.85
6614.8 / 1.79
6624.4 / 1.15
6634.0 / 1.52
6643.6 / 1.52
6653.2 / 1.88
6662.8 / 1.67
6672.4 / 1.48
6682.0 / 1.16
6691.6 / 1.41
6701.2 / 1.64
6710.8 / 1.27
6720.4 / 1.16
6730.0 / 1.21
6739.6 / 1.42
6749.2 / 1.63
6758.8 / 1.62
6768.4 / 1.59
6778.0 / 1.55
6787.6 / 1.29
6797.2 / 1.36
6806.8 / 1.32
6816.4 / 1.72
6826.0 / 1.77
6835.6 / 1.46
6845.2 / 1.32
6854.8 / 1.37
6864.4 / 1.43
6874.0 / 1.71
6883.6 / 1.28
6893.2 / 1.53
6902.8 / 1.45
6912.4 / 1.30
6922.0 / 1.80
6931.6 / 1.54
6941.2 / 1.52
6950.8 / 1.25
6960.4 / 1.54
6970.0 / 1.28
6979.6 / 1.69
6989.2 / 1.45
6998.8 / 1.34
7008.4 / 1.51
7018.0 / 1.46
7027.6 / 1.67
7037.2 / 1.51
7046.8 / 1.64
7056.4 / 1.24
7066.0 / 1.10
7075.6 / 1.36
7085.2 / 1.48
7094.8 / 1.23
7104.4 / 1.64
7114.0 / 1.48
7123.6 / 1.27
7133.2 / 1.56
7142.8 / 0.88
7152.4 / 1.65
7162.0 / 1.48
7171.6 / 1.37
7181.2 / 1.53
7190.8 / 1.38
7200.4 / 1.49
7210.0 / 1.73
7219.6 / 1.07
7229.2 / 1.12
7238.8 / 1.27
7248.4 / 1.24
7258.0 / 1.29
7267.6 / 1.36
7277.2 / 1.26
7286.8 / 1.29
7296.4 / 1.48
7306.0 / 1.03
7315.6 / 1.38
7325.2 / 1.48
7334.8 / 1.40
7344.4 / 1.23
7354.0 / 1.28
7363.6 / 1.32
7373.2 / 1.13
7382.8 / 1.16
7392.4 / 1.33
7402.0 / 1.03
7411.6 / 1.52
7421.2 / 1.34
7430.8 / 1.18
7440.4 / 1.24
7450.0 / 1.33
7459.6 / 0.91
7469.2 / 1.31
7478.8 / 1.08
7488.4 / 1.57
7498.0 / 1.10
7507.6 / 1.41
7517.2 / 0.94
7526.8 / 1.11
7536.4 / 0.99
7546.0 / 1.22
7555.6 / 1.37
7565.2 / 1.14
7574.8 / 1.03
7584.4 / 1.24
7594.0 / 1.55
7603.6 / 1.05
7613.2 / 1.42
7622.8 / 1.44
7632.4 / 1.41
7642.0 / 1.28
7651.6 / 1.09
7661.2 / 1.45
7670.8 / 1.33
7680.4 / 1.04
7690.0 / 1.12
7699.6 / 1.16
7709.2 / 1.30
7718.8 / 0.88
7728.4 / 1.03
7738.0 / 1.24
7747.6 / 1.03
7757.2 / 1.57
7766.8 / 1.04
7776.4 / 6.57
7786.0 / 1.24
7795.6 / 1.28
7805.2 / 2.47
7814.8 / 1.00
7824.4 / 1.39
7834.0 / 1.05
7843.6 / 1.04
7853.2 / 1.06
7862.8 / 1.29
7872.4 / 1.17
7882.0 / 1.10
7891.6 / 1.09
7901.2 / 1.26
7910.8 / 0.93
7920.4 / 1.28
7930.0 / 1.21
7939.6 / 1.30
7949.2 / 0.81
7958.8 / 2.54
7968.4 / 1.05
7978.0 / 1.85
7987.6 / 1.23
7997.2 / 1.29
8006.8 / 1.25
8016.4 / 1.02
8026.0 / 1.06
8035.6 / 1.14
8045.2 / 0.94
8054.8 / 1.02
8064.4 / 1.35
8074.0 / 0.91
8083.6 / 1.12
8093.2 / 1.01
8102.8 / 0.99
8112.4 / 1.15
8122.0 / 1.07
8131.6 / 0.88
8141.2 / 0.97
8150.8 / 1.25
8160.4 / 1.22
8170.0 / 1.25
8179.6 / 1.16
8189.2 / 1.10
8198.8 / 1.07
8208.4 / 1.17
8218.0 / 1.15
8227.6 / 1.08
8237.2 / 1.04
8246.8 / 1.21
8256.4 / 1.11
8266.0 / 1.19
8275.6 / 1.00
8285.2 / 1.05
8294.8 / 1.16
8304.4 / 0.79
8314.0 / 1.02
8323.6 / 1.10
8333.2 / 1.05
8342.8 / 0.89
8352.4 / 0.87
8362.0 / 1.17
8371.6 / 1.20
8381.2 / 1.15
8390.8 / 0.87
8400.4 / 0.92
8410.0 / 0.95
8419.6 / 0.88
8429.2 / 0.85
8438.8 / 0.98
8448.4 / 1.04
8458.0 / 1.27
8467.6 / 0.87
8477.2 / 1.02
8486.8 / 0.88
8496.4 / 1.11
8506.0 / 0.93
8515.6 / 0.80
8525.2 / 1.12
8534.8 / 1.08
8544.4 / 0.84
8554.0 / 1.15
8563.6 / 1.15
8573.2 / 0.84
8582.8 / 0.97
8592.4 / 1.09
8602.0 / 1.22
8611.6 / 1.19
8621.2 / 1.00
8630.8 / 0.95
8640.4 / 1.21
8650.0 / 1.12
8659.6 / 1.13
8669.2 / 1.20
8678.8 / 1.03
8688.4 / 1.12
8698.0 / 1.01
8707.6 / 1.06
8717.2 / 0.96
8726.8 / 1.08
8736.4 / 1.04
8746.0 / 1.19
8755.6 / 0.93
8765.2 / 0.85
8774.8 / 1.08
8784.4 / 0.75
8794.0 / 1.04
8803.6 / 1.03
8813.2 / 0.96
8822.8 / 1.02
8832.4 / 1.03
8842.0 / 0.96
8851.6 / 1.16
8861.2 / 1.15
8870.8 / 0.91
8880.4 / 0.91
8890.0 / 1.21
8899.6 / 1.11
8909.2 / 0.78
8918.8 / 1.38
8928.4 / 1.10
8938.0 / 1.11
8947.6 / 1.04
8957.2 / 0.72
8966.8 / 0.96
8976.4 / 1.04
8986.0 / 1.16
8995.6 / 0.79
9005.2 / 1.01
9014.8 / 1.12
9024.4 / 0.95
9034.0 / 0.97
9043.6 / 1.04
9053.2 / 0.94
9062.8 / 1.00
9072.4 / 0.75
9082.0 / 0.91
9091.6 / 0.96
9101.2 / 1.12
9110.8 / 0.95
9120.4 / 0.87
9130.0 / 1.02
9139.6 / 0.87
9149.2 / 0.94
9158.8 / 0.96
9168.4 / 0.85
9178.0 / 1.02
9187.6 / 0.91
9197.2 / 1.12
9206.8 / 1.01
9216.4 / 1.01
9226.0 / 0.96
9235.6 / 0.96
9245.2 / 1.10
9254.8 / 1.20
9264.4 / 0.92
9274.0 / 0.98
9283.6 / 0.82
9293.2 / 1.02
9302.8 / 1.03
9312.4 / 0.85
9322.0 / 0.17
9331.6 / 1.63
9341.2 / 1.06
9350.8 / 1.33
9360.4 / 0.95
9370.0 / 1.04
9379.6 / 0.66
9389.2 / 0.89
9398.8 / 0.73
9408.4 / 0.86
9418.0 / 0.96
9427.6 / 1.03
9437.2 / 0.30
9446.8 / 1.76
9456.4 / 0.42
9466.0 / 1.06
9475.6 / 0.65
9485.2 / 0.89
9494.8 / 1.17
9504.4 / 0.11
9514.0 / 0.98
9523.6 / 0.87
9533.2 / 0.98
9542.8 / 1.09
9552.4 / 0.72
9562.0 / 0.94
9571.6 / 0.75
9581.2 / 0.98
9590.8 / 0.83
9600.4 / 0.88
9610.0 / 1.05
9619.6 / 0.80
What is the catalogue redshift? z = 0.185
